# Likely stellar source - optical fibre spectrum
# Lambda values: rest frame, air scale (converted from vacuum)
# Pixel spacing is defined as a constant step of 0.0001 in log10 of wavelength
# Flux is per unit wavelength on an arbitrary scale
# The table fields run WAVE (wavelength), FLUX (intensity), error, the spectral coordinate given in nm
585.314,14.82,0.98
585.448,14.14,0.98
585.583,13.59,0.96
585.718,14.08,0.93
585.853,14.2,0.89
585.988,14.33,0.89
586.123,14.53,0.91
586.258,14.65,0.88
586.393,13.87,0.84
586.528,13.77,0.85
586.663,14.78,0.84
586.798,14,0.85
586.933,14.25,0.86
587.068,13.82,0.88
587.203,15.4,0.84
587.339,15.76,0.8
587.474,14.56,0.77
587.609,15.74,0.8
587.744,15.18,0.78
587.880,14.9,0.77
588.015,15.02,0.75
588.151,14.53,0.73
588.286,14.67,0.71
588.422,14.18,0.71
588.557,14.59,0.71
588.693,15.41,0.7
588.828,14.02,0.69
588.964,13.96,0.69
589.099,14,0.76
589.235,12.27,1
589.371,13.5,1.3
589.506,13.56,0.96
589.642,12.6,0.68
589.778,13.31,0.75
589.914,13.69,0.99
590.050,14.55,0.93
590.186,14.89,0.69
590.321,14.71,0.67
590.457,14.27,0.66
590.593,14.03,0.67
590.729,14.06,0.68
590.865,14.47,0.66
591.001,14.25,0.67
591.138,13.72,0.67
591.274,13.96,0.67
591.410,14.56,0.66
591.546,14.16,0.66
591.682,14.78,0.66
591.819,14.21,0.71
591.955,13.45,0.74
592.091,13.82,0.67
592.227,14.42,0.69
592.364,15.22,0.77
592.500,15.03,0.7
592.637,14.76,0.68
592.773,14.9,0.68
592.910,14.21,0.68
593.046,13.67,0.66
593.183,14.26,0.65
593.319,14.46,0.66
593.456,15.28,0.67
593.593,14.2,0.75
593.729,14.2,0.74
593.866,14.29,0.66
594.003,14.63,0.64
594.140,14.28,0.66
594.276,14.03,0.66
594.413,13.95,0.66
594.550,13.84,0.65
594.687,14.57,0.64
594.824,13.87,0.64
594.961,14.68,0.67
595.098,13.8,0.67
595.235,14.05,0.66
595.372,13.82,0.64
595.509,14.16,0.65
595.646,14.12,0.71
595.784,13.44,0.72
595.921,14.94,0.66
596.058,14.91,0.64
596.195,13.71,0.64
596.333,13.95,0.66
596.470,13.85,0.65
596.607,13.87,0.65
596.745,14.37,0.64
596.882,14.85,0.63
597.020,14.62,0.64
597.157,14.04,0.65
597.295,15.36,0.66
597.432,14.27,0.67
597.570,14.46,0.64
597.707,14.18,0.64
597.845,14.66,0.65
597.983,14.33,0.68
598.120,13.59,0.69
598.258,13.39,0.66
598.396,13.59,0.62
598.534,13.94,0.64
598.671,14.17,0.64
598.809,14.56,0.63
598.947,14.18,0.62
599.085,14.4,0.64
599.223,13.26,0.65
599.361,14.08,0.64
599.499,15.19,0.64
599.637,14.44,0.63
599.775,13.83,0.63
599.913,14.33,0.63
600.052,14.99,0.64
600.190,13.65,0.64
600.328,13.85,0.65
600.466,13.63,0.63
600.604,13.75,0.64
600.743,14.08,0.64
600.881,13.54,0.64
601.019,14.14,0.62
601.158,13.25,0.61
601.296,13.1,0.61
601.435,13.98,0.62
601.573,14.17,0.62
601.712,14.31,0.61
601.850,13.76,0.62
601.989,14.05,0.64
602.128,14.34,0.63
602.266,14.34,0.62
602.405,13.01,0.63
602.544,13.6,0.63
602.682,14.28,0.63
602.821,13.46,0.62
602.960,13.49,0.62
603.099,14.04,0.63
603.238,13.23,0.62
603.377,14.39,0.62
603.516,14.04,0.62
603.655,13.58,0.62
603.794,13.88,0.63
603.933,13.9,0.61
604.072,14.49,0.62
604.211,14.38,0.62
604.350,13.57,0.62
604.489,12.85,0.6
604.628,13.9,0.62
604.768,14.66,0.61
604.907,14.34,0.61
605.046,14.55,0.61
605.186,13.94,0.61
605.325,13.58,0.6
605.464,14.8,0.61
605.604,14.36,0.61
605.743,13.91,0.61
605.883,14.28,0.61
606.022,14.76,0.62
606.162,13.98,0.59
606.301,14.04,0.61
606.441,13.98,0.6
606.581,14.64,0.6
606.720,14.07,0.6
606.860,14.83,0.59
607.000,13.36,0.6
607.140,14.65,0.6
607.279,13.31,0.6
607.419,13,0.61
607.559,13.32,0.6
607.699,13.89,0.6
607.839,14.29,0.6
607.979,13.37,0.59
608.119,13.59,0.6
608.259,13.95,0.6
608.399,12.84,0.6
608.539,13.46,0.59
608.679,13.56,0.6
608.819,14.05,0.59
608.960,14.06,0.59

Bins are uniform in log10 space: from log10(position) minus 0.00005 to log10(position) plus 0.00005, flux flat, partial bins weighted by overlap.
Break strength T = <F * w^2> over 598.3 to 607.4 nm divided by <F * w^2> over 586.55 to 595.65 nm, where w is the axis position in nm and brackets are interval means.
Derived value 1.0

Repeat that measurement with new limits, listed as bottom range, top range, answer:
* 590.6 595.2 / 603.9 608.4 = 1.02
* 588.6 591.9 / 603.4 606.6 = 1.06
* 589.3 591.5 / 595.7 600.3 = 1.04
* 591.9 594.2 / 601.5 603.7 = 0.99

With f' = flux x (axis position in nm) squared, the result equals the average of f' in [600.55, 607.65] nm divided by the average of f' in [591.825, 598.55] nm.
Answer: 1.01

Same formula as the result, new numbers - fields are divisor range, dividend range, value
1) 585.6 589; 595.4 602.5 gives 1.01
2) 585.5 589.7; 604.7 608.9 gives 1.04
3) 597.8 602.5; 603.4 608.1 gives 1.02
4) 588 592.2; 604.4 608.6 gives 1.05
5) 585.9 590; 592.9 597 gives 1.02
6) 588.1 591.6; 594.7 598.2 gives 1.03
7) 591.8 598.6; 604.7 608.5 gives 1.02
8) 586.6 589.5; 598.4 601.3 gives 1.01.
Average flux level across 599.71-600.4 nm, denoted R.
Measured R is 14.1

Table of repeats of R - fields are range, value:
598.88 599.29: 13.9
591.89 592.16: 13.7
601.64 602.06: 14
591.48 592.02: 14.1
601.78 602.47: 13.9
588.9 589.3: 13.4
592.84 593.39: 14.2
